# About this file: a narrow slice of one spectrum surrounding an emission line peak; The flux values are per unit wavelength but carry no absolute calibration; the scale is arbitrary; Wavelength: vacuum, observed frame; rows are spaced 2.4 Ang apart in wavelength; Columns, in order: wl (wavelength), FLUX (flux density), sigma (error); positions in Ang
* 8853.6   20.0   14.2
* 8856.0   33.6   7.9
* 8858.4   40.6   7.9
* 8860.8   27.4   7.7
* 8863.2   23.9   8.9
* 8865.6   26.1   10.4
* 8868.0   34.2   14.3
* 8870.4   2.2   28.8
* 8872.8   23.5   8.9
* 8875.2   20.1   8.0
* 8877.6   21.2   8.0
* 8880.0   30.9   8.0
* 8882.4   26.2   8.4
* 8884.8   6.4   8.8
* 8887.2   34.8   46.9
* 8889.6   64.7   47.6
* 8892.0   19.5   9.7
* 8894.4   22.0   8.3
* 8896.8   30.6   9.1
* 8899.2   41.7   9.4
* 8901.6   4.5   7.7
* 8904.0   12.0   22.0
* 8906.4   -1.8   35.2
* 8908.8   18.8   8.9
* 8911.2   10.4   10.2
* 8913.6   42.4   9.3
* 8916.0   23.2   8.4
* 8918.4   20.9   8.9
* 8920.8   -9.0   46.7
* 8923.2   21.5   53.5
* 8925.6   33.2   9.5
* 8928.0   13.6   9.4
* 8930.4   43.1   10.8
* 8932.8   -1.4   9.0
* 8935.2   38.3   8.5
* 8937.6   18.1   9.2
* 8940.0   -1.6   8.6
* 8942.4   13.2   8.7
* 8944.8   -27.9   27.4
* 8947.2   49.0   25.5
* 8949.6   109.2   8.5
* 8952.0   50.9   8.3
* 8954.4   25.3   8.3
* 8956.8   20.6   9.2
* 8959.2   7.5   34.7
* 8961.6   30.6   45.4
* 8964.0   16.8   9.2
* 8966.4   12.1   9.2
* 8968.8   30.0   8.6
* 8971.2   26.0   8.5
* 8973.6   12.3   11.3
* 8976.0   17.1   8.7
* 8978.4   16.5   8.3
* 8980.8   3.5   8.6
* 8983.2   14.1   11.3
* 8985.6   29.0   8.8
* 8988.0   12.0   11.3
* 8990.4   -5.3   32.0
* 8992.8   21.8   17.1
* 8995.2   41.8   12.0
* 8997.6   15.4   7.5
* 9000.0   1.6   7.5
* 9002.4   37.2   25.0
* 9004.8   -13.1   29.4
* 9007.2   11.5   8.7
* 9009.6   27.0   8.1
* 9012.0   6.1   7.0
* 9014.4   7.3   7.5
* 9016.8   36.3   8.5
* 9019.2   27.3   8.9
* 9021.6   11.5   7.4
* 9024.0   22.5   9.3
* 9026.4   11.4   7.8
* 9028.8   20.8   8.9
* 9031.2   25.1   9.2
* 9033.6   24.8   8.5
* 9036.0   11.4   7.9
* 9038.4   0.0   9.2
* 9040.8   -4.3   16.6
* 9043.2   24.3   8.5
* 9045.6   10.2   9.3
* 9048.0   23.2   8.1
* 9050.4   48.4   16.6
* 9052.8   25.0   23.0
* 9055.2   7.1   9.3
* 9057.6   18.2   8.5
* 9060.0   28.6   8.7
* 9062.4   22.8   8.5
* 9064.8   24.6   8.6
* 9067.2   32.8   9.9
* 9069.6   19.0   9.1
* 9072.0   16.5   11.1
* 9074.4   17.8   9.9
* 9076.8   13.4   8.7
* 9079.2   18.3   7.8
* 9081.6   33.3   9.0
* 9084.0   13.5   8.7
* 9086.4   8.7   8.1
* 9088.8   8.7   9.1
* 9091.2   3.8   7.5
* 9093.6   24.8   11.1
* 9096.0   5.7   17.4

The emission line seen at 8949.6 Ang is H-beta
